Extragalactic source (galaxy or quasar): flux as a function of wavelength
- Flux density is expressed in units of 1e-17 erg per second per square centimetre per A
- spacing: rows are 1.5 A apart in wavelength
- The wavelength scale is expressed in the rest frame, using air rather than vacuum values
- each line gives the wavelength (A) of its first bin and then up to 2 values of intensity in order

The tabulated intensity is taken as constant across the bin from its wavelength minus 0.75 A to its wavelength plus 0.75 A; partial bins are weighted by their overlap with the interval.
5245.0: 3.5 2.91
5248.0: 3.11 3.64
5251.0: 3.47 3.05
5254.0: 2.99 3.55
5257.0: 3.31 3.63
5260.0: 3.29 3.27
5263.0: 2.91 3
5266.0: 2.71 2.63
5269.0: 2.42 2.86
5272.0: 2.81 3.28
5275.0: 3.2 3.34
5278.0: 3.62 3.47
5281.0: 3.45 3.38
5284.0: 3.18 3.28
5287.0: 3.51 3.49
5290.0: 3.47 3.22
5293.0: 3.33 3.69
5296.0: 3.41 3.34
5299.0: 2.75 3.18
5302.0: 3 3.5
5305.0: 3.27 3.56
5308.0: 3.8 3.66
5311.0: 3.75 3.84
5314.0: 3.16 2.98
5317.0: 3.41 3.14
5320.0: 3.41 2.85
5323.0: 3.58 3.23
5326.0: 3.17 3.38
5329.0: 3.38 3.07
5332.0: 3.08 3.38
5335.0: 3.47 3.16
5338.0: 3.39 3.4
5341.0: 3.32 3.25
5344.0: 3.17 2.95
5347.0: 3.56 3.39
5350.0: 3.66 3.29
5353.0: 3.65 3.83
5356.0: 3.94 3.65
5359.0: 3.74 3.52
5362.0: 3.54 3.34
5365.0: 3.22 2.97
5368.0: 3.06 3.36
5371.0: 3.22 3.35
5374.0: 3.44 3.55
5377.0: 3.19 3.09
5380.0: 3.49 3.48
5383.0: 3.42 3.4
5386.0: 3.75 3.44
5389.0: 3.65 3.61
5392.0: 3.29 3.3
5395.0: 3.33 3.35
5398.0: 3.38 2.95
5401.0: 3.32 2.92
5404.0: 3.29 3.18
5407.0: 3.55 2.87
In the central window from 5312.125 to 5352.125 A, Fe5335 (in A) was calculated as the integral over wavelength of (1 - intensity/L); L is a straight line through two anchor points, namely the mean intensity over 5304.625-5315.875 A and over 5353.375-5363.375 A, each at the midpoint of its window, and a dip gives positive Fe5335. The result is 3.4 A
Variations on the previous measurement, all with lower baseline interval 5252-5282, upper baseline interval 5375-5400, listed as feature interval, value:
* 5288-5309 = -0.99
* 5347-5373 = -0.95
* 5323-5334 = 0.03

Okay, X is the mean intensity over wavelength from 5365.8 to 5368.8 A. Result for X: 3.02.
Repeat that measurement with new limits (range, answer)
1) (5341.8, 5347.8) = 3.23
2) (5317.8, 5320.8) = 3.27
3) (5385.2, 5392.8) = 3.55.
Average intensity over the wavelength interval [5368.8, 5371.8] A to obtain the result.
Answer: 3.29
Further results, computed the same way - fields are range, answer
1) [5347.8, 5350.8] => 3.52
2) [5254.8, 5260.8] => 3.44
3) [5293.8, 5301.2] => 3.27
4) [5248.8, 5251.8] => 3.55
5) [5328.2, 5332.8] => 3.18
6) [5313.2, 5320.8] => 3.22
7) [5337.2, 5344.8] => 3.3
